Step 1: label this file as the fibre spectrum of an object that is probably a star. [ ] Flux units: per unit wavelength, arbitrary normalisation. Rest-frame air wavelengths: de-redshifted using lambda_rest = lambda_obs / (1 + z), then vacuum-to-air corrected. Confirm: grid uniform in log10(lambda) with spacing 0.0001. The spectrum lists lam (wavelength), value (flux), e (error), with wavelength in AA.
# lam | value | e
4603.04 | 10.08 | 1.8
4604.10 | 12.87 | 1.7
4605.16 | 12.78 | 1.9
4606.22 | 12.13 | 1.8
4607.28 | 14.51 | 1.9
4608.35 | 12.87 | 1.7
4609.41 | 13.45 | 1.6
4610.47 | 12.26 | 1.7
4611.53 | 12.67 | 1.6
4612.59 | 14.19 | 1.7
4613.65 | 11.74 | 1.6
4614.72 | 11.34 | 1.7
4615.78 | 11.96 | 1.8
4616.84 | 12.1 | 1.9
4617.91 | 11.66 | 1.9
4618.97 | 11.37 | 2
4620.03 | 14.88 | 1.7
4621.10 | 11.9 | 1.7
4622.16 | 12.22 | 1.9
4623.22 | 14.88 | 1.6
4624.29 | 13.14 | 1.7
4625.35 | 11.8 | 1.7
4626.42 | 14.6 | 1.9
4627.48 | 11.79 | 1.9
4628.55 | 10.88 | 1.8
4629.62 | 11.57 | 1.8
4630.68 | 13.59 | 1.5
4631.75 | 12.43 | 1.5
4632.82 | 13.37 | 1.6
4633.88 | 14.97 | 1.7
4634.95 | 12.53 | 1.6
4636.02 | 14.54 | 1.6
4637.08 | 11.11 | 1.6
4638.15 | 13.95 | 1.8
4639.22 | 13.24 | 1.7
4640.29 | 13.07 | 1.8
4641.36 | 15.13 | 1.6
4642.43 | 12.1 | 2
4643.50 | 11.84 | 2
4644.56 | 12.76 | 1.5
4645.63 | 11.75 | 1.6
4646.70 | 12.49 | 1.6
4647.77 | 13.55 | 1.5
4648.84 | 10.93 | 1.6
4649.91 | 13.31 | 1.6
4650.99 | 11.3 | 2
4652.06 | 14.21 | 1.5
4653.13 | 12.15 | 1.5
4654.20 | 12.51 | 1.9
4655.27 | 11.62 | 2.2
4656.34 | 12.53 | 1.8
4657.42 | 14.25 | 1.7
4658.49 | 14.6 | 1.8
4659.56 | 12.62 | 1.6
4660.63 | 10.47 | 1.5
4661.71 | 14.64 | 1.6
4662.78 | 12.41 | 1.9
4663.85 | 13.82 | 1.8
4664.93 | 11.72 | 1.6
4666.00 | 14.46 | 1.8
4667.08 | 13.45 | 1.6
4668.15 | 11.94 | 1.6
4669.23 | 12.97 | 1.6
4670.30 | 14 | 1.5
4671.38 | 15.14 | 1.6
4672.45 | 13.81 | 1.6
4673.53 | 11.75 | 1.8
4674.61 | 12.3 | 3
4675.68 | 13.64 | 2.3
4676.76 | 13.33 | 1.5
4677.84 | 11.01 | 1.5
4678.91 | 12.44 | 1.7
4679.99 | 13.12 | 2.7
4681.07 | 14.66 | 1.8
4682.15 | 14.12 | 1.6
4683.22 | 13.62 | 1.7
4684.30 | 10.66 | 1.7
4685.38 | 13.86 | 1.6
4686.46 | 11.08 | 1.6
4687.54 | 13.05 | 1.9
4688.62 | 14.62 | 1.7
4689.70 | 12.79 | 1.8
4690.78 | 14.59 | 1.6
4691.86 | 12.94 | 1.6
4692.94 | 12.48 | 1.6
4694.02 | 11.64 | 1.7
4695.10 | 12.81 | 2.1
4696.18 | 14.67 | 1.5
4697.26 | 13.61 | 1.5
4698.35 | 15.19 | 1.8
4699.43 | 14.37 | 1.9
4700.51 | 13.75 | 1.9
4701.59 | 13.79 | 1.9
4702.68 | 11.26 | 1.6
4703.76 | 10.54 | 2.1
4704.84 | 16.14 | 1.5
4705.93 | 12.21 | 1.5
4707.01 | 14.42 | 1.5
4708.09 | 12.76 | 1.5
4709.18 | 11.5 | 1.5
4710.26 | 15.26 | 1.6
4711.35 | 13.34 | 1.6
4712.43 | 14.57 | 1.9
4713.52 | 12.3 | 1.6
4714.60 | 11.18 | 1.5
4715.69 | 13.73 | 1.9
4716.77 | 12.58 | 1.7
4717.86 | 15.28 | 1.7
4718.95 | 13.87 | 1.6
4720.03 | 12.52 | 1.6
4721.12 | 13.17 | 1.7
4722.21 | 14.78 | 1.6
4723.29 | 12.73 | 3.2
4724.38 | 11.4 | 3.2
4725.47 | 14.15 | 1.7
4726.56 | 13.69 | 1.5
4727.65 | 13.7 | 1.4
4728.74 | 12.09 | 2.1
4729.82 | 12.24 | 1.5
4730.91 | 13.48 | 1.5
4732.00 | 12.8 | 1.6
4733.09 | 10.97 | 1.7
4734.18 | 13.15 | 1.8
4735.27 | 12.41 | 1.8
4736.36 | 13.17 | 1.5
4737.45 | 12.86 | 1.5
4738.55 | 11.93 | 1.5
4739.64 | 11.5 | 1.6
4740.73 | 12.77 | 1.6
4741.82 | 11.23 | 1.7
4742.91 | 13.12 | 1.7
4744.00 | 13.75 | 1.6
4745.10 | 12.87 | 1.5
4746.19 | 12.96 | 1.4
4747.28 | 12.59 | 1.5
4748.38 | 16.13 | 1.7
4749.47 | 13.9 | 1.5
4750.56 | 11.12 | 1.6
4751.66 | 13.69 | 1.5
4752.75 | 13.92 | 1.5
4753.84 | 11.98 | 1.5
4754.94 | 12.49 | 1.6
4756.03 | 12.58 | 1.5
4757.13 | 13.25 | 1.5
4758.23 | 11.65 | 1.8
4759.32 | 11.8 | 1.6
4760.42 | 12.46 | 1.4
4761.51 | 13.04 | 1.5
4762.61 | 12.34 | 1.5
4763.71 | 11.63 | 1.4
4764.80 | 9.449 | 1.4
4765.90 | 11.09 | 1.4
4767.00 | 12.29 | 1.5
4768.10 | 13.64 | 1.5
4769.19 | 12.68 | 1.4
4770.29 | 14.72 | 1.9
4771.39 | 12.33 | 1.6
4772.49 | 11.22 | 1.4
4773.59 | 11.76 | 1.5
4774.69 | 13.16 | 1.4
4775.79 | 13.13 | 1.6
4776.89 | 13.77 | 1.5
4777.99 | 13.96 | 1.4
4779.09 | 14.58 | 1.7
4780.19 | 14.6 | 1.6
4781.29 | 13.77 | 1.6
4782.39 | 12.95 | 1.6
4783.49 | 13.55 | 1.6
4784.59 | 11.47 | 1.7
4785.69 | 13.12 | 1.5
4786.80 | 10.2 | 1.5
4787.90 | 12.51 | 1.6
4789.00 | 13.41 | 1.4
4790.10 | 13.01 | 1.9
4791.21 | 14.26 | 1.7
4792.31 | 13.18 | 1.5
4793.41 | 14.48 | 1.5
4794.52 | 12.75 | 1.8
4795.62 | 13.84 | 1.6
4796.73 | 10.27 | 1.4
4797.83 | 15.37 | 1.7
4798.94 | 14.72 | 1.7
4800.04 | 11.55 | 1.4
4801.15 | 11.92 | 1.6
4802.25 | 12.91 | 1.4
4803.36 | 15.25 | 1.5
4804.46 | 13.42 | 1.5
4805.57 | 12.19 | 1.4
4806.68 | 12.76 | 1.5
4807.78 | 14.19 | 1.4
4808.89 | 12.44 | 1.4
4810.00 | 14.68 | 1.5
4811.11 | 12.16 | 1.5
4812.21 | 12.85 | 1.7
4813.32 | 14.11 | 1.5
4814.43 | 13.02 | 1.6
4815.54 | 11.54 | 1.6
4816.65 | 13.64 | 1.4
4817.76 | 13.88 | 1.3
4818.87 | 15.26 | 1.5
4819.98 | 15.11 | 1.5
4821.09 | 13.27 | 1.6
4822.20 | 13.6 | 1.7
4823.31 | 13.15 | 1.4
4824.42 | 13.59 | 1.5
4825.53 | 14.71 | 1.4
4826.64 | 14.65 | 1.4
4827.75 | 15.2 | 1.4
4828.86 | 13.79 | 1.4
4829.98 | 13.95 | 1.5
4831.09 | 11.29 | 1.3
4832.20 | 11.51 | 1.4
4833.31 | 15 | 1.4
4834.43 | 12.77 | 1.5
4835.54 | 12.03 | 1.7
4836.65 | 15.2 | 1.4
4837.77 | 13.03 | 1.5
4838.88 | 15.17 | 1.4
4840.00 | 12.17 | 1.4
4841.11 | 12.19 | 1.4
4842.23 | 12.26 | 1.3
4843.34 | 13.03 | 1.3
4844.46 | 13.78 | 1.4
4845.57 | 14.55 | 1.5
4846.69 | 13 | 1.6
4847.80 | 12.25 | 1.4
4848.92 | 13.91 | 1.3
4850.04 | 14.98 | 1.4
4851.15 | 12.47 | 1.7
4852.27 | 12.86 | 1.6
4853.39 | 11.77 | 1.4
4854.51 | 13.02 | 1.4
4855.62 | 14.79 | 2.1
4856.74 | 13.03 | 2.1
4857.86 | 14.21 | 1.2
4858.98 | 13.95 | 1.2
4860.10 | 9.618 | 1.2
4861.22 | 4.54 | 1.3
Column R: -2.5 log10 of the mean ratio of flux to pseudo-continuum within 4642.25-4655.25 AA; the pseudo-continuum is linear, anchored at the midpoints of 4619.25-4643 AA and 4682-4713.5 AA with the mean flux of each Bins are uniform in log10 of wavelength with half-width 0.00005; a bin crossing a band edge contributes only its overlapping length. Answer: 0.06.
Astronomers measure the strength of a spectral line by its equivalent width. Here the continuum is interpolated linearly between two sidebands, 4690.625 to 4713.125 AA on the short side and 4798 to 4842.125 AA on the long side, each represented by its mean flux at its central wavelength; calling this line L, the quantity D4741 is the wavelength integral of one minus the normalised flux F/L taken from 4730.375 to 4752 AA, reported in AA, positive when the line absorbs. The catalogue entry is 1.0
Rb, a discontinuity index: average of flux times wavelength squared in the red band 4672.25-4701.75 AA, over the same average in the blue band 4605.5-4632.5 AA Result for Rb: 1.07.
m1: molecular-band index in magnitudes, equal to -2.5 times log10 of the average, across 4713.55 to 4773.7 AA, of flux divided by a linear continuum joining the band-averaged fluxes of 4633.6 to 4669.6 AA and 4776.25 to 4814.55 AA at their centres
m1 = 0.032 mag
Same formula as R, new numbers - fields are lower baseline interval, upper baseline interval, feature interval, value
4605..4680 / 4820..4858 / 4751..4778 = 0.06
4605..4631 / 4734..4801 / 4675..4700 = -0.04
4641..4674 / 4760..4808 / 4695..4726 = -0.04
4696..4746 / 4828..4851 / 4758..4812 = 0.03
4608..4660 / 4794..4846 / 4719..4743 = 0.03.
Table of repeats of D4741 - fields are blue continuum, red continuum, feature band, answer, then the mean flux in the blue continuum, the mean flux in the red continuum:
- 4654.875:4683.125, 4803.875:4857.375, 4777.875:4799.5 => 0.1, 13.1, 13.4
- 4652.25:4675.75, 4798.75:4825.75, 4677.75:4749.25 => 0.3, 13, 13.4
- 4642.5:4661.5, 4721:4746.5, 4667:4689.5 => -0.8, 12.5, 12.8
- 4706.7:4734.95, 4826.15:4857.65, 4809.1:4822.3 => -0.3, 13.1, 13.4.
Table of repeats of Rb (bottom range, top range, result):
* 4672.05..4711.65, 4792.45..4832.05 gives 1.08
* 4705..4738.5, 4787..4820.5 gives 1.05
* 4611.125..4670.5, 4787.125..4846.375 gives 1.13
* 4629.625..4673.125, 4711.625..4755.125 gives 1.03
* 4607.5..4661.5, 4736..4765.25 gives 1.04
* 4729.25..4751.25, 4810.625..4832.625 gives 1.10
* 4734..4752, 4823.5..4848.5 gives 1.08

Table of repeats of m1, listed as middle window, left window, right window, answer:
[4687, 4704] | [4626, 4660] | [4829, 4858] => -0.03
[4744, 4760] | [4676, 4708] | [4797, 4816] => 0.02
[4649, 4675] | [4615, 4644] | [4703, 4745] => -0.01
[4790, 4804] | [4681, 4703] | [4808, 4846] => 0.01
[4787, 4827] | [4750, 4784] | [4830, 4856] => -0.04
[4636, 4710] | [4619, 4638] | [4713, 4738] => -0.01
